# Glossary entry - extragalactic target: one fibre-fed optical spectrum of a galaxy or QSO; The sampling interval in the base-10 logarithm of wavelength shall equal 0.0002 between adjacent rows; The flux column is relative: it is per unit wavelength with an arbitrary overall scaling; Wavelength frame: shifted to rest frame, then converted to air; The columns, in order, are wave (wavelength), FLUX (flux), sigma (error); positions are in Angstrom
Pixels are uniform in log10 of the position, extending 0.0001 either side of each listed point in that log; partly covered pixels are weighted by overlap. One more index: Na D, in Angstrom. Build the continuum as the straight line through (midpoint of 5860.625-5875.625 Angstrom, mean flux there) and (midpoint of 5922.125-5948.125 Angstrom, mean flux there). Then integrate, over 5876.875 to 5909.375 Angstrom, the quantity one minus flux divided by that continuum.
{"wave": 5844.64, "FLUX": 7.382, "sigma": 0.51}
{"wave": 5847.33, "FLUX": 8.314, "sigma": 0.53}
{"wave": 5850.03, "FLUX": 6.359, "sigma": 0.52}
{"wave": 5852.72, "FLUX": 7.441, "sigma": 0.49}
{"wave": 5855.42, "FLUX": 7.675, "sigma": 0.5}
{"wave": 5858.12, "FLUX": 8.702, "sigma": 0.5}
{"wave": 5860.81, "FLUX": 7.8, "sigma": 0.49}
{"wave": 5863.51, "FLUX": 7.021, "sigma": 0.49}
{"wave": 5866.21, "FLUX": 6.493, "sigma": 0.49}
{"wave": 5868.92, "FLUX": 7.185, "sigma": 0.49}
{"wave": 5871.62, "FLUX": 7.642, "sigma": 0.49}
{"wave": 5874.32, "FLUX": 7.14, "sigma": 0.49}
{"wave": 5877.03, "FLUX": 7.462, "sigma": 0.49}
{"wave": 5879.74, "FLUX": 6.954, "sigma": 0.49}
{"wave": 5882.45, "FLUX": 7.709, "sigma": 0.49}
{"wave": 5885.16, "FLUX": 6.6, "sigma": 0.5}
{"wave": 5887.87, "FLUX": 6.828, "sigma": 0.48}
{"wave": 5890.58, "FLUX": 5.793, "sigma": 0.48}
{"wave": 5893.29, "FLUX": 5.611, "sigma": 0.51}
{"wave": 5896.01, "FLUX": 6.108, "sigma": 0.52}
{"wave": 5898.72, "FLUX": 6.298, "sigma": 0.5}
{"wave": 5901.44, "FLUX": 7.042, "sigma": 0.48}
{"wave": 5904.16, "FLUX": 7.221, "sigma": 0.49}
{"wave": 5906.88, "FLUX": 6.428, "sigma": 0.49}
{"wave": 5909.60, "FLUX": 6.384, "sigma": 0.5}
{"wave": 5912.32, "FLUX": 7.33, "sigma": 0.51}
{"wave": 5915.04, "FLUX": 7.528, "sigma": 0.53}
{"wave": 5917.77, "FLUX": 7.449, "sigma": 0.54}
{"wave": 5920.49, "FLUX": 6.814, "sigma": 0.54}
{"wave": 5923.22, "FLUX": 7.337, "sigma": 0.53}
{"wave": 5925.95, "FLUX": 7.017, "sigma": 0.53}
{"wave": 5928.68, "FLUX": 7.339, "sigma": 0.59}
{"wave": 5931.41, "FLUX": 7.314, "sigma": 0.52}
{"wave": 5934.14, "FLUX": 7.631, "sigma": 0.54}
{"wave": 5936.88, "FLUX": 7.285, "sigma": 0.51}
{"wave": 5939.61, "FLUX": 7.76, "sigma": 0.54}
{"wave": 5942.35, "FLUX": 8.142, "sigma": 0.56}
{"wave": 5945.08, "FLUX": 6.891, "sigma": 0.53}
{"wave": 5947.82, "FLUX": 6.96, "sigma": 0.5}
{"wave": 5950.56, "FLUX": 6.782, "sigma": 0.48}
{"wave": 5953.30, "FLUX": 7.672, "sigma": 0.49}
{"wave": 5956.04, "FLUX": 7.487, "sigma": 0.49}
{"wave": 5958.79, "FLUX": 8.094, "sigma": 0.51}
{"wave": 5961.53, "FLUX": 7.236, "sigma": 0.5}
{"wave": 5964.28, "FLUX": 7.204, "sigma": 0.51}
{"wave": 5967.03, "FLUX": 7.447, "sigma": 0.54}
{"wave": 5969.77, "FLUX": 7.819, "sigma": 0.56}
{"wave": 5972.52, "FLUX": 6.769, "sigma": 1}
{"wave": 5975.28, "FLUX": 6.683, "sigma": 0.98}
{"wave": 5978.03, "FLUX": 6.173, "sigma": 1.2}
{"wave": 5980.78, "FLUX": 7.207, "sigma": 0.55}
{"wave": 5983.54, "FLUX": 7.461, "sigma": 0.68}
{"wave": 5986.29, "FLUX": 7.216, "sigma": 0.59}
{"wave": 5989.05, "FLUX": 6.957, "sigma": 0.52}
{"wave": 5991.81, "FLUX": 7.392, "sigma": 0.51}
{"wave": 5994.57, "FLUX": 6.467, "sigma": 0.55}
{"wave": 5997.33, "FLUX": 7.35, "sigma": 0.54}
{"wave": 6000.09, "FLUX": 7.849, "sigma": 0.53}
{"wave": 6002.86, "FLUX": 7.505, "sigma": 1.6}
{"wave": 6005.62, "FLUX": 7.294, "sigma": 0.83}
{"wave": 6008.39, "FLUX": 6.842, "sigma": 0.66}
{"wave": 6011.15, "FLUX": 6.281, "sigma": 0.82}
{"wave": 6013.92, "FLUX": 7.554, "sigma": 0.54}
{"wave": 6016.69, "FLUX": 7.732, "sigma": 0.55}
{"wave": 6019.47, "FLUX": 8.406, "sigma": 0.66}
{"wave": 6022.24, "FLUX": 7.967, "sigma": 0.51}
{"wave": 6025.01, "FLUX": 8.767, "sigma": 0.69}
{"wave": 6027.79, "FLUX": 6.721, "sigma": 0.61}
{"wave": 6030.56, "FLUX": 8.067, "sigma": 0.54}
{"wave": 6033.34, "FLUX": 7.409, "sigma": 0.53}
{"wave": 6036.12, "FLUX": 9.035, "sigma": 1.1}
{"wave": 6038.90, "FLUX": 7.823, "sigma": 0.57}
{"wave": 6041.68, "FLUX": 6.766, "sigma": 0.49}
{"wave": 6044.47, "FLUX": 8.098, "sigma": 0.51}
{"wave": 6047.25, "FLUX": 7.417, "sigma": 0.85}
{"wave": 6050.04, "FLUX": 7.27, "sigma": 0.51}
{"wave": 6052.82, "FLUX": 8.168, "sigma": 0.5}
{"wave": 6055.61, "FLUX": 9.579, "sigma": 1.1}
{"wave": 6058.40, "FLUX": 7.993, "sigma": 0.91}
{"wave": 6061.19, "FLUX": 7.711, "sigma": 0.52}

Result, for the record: 2.8 Angstrom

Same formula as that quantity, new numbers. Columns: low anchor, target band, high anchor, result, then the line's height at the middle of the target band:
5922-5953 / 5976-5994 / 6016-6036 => 1.49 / 7.66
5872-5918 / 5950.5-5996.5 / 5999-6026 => 0.90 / 7.34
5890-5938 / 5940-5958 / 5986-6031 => -0.70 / 7.1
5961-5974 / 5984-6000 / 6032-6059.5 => 0.72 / 7.5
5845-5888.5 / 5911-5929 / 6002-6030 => 0.37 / 7.41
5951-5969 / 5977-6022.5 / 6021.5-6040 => 2.94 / 7.76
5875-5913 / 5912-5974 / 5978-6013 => -4.16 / 6.9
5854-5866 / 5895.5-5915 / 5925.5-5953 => 1.85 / 7.48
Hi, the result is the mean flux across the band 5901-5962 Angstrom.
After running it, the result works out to 7.27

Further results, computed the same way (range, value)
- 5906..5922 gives 7.01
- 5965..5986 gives 7.09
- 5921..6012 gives 7.24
